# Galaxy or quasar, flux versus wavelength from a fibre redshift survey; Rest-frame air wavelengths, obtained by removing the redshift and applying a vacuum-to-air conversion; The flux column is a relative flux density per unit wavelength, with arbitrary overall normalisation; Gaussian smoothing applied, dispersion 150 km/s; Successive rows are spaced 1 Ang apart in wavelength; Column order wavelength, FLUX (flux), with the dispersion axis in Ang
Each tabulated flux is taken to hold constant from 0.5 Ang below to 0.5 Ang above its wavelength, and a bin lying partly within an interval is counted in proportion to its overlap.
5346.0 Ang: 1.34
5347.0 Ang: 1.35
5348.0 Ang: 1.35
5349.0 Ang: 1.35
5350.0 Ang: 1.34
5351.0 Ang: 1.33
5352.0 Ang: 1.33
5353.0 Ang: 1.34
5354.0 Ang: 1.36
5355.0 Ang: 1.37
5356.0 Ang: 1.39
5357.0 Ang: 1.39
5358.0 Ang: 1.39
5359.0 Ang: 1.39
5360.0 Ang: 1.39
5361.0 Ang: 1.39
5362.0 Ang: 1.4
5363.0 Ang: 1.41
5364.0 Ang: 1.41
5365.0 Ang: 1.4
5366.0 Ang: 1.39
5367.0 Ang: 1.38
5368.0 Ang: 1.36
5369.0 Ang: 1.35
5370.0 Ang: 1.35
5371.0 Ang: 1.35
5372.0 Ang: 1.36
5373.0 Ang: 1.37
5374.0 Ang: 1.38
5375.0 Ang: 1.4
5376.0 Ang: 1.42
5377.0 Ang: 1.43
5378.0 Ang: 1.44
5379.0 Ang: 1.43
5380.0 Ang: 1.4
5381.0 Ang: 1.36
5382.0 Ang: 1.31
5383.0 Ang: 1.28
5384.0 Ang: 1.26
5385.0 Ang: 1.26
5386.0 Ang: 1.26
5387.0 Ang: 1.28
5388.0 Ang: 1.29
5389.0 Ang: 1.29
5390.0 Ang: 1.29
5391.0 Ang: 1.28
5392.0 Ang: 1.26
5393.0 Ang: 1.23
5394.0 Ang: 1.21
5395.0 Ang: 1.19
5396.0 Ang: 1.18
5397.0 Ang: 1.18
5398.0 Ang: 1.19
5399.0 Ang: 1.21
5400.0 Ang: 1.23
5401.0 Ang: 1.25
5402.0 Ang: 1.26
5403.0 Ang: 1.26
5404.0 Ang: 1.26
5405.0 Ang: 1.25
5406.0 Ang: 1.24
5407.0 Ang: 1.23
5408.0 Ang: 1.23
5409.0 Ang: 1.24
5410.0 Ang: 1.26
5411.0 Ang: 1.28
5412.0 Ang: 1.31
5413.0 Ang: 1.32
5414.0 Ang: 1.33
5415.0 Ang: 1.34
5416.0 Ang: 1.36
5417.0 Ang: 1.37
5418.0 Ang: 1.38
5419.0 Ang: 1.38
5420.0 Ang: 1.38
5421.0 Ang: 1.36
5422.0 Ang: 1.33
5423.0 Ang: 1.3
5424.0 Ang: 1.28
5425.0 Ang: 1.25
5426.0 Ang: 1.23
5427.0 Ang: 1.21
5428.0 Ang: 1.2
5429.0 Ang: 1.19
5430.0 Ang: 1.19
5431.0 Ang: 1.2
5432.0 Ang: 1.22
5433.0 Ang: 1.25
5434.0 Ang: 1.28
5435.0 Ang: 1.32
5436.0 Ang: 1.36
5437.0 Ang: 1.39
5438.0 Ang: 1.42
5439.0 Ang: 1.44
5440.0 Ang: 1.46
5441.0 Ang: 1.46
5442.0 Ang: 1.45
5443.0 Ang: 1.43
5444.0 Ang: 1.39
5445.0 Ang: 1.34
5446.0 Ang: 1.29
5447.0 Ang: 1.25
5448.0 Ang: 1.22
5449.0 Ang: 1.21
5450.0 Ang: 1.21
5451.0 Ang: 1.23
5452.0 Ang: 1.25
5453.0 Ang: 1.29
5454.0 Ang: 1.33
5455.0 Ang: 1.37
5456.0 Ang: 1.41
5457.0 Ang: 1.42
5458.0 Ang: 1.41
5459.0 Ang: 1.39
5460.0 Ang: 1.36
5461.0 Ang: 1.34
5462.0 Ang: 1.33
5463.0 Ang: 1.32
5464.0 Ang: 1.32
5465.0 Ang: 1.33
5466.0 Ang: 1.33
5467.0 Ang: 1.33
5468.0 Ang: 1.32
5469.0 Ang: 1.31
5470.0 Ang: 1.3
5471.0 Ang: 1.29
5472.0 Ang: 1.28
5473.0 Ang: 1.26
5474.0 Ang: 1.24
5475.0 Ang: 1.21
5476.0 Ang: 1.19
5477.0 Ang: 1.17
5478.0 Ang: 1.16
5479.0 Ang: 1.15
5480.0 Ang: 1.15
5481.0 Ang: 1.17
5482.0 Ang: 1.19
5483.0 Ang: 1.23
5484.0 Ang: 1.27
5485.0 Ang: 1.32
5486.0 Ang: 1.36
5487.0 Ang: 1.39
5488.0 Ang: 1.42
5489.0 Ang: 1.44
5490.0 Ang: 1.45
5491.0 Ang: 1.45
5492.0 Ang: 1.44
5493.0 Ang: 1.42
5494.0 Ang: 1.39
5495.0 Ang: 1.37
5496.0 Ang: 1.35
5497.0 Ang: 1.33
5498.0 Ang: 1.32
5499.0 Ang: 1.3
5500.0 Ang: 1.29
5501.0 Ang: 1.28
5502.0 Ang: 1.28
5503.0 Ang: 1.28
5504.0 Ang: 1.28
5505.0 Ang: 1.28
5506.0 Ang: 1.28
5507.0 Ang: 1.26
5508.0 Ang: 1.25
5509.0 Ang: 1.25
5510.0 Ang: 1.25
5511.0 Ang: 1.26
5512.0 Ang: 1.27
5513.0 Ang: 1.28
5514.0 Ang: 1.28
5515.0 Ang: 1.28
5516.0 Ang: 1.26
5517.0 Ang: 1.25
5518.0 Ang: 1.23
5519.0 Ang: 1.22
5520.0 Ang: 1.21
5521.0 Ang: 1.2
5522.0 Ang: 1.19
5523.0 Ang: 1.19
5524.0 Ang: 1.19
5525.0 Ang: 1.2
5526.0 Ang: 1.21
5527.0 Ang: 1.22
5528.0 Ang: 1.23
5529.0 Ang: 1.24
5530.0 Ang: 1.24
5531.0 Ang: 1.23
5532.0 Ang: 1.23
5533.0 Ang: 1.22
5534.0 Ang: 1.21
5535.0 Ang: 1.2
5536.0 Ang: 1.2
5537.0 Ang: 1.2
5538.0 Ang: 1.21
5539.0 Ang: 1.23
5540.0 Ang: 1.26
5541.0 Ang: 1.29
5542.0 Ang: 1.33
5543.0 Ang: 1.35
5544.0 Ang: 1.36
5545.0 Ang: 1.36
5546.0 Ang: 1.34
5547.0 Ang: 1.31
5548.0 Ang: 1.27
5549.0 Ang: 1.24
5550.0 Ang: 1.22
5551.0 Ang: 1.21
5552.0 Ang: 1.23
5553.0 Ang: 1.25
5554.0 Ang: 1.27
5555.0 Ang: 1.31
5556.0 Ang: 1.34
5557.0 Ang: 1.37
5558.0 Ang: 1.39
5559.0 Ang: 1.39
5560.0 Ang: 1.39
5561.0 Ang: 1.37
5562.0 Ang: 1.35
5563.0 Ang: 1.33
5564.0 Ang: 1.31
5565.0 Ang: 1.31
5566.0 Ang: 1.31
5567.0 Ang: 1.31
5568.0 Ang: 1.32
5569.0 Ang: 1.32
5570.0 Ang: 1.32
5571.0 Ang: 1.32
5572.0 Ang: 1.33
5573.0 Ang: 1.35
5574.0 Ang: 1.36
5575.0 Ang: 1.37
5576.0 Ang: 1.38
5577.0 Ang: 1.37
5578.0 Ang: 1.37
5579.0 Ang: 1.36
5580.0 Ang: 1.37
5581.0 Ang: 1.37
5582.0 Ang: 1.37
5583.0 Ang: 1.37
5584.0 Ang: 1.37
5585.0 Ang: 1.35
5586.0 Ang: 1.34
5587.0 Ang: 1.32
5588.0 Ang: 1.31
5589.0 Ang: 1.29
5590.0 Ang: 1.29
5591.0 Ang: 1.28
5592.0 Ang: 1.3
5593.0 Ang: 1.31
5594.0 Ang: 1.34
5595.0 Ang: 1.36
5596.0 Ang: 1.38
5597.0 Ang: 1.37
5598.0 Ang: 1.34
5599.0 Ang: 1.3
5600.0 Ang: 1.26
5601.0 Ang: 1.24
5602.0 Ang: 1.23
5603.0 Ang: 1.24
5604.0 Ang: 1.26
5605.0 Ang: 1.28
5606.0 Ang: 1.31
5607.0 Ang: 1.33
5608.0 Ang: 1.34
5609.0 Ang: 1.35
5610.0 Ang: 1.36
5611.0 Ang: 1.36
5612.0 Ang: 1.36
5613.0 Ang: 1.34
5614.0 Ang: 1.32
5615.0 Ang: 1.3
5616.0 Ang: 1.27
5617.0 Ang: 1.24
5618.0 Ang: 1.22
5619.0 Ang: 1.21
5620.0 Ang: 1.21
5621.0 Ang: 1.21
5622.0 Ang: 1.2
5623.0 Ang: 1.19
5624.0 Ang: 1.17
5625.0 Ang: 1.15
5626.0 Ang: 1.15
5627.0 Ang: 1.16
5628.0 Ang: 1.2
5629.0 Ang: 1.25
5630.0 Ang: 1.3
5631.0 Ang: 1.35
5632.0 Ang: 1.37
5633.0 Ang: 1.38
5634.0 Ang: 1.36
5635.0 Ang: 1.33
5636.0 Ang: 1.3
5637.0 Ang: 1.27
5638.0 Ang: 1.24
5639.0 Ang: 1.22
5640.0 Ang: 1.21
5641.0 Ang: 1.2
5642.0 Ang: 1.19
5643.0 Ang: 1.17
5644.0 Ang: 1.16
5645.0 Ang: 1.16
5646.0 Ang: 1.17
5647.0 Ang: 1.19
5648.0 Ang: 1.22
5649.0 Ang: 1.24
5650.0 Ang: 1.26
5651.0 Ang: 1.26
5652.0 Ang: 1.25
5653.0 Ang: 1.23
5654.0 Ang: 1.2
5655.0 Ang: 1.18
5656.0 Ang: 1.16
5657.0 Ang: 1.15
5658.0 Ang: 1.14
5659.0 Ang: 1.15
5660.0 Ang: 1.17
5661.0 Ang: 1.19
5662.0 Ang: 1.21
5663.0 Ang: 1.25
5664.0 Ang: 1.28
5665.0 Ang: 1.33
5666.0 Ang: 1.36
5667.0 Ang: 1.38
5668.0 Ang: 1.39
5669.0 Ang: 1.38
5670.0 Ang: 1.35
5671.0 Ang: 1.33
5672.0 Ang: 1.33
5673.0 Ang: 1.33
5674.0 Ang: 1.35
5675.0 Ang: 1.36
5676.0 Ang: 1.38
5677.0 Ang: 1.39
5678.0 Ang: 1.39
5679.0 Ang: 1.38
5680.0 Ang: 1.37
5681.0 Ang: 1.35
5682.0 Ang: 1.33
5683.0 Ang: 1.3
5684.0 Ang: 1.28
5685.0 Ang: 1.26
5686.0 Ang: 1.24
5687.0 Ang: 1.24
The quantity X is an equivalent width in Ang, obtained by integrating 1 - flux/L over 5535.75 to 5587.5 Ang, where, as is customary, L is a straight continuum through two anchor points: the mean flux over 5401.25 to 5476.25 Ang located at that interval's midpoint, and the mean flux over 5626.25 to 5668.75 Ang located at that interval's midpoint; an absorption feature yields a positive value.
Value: -2.11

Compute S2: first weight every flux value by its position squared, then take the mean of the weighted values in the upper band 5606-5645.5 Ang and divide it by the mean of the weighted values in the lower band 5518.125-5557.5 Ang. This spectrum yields 1.04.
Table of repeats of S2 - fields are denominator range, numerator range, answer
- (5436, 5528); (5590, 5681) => 1.04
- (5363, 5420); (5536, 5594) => 1.07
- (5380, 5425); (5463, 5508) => 1.05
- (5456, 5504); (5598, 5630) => 1.01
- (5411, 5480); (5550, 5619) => 1.06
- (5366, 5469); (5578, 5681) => 1.06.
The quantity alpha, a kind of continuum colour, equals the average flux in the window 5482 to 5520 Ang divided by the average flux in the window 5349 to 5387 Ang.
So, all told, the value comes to 0.96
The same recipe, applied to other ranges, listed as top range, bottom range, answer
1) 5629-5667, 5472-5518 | 0.96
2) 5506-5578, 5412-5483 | 0.98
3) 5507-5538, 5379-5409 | 0.98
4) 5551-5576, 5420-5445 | 1.01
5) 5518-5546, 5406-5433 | 0.97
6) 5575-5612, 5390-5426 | 1.04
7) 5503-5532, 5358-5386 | 0.90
